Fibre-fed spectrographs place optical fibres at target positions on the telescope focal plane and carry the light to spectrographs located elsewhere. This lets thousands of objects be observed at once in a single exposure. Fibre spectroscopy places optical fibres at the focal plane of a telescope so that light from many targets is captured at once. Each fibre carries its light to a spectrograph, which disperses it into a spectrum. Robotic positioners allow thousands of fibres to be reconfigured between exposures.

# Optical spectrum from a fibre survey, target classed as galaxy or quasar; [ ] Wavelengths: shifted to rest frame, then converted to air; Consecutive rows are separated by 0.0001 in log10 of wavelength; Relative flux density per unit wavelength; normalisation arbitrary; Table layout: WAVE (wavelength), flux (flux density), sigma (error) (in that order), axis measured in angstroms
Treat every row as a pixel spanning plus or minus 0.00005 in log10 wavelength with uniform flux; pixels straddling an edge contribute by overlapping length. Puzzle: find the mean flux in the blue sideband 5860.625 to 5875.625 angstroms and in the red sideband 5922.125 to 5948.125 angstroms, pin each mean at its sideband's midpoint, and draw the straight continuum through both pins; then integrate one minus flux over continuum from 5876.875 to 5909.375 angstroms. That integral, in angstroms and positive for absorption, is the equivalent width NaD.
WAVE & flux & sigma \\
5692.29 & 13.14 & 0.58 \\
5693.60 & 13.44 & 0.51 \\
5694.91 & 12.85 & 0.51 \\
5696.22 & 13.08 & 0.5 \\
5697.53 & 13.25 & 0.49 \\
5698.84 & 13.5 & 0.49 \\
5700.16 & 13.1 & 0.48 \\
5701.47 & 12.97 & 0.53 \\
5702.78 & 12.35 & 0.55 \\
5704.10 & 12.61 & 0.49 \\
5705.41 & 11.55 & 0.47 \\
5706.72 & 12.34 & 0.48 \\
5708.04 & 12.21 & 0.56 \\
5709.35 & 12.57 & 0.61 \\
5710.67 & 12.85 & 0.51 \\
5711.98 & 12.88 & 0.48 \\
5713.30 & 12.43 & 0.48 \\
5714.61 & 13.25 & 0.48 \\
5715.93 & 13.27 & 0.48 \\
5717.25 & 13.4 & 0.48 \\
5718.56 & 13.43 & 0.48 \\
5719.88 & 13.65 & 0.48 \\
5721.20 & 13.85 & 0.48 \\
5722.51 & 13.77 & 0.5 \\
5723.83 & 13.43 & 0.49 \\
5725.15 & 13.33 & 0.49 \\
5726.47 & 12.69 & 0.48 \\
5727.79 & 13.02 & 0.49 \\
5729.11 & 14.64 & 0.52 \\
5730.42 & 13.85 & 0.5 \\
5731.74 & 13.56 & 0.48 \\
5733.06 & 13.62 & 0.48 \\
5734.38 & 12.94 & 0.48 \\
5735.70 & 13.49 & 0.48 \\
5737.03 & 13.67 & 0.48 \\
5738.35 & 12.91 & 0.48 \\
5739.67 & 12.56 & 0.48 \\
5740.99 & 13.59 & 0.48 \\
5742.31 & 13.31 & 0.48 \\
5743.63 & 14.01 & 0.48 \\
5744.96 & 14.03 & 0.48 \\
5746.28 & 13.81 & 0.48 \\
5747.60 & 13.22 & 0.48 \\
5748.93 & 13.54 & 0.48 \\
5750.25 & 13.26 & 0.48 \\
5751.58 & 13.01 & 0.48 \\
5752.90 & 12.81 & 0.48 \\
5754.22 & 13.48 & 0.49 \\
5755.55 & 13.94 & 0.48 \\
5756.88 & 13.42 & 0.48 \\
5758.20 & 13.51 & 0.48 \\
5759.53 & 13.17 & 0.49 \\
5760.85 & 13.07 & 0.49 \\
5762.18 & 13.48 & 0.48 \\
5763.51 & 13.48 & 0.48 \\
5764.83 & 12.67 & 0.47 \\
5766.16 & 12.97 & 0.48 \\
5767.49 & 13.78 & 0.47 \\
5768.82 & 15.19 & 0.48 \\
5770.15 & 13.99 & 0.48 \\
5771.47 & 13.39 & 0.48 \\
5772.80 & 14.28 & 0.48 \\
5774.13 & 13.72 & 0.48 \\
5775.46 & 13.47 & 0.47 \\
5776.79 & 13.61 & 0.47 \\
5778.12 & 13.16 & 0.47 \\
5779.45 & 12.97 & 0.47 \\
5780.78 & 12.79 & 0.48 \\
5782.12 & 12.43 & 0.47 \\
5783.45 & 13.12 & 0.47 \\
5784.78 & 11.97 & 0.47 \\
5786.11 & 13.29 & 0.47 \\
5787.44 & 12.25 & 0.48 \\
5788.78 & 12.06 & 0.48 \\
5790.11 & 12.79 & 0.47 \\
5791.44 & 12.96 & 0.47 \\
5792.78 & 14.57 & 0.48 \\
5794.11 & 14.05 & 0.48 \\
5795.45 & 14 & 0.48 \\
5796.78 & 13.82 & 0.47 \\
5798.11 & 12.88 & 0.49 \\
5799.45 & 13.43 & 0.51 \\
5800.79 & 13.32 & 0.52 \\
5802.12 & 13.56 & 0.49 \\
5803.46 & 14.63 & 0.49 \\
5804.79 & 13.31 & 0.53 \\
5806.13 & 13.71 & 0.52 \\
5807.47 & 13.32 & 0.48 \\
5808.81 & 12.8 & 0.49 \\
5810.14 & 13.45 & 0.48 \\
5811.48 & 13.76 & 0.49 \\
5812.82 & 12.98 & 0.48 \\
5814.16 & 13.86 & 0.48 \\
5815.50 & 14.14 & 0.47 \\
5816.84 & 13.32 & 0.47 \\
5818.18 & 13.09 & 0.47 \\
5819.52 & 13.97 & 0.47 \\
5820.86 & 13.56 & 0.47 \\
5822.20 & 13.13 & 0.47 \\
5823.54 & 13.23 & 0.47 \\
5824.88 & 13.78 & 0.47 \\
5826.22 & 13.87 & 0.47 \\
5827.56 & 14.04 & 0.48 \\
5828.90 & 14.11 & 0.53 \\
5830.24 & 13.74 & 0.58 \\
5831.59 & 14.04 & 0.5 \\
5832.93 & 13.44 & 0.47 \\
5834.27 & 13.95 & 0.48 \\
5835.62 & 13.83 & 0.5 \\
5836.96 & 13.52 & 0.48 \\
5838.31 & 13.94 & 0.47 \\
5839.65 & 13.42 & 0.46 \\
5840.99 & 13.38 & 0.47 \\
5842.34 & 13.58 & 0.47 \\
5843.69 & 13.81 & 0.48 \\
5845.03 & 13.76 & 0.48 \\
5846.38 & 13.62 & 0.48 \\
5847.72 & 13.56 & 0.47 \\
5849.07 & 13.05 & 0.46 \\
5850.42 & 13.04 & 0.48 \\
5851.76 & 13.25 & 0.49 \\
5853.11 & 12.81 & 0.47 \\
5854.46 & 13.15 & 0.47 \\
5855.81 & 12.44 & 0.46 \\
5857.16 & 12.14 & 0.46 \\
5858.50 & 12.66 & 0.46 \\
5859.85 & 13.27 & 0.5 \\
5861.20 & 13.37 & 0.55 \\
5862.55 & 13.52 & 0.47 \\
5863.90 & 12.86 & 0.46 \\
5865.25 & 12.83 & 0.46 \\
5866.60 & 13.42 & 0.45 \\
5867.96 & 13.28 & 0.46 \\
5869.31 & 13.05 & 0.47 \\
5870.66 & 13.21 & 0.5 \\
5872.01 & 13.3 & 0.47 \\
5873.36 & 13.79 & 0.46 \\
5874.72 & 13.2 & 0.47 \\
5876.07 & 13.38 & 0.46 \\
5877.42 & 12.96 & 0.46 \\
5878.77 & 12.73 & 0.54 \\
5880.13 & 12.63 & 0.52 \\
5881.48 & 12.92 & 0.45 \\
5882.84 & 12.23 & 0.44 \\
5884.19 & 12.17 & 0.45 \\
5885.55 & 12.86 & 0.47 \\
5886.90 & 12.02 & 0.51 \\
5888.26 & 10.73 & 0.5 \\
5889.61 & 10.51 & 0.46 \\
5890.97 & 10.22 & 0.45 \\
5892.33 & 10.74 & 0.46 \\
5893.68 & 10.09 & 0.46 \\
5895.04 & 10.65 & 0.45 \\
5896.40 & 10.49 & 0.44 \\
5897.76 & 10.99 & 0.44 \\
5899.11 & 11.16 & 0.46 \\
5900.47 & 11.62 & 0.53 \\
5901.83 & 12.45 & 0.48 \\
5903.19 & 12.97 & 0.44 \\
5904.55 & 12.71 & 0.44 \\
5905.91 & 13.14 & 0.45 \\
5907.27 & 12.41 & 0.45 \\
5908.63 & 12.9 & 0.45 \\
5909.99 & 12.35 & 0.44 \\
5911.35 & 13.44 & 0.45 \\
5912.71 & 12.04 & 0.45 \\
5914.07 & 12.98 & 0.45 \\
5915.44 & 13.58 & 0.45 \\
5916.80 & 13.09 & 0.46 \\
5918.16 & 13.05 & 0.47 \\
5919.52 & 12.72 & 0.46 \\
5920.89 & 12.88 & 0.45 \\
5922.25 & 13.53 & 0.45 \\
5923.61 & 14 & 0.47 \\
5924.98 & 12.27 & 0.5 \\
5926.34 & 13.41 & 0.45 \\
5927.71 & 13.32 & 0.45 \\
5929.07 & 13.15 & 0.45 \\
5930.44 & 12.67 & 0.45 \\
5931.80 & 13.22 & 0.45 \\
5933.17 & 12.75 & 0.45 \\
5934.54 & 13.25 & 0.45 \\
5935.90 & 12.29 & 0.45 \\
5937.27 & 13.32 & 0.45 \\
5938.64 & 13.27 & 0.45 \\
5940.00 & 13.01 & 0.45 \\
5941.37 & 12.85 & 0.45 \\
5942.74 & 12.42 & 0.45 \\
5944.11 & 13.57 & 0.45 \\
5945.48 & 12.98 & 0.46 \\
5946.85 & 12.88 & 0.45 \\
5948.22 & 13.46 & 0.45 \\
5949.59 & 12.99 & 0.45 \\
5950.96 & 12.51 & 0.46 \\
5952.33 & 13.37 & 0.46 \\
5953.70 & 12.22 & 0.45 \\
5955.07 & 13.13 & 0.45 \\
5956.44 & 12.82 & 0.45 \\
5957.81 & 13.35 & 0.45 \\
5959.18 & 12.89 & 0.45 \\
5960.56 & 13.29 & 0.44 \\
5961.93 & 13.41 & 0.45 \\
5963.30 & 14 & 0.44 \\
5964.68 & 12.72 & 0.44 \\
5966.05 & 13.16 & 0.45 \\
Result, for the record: 3.3 angstroms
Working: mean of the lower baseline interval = 13.3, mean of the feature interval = 11.8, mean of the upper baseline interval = 13.1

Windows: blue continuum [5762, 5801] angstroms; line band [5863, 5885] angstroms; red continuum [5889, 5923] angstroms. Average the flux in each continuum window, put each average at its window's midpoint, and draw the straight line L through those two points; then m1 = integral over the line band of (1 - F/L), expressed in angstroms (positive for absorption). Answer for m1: -1.01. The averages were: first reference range 13.3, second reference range 12.1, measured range 13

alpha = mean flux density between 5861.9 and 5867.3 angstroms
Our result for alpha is 13.1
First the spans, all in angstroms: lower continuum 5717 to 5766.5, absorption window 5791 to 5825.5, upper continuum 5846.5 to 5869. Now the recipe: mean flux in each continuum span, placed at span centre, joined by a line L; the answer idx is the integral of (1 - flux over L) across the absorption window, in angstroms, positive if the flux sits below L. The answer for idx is -0.9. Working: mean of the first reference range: 13.4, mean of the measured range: 13.6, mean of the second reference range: 13.1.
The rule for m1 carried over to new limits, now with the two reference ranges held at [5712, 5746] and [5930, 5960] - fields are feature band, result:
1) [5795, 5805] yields -0.27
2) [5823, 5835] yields -0.54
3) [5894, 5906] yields 1.27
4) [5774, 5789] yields 0.46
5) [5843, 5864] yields 0.01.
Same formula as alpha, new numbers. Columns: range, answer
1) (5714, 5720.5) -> 13.4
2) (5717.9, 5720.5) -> 13.6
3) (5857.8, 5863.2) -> 13.2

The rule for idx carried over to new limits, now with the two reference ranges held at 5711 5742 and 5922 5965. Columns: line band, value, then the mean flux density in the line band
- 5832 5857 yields -0.4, 13.4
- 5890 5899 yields 1.8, 10.6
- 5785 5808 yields -0.2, 13.4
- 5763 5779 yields -0.4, 13.6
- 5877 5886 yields 0.4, 12.6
